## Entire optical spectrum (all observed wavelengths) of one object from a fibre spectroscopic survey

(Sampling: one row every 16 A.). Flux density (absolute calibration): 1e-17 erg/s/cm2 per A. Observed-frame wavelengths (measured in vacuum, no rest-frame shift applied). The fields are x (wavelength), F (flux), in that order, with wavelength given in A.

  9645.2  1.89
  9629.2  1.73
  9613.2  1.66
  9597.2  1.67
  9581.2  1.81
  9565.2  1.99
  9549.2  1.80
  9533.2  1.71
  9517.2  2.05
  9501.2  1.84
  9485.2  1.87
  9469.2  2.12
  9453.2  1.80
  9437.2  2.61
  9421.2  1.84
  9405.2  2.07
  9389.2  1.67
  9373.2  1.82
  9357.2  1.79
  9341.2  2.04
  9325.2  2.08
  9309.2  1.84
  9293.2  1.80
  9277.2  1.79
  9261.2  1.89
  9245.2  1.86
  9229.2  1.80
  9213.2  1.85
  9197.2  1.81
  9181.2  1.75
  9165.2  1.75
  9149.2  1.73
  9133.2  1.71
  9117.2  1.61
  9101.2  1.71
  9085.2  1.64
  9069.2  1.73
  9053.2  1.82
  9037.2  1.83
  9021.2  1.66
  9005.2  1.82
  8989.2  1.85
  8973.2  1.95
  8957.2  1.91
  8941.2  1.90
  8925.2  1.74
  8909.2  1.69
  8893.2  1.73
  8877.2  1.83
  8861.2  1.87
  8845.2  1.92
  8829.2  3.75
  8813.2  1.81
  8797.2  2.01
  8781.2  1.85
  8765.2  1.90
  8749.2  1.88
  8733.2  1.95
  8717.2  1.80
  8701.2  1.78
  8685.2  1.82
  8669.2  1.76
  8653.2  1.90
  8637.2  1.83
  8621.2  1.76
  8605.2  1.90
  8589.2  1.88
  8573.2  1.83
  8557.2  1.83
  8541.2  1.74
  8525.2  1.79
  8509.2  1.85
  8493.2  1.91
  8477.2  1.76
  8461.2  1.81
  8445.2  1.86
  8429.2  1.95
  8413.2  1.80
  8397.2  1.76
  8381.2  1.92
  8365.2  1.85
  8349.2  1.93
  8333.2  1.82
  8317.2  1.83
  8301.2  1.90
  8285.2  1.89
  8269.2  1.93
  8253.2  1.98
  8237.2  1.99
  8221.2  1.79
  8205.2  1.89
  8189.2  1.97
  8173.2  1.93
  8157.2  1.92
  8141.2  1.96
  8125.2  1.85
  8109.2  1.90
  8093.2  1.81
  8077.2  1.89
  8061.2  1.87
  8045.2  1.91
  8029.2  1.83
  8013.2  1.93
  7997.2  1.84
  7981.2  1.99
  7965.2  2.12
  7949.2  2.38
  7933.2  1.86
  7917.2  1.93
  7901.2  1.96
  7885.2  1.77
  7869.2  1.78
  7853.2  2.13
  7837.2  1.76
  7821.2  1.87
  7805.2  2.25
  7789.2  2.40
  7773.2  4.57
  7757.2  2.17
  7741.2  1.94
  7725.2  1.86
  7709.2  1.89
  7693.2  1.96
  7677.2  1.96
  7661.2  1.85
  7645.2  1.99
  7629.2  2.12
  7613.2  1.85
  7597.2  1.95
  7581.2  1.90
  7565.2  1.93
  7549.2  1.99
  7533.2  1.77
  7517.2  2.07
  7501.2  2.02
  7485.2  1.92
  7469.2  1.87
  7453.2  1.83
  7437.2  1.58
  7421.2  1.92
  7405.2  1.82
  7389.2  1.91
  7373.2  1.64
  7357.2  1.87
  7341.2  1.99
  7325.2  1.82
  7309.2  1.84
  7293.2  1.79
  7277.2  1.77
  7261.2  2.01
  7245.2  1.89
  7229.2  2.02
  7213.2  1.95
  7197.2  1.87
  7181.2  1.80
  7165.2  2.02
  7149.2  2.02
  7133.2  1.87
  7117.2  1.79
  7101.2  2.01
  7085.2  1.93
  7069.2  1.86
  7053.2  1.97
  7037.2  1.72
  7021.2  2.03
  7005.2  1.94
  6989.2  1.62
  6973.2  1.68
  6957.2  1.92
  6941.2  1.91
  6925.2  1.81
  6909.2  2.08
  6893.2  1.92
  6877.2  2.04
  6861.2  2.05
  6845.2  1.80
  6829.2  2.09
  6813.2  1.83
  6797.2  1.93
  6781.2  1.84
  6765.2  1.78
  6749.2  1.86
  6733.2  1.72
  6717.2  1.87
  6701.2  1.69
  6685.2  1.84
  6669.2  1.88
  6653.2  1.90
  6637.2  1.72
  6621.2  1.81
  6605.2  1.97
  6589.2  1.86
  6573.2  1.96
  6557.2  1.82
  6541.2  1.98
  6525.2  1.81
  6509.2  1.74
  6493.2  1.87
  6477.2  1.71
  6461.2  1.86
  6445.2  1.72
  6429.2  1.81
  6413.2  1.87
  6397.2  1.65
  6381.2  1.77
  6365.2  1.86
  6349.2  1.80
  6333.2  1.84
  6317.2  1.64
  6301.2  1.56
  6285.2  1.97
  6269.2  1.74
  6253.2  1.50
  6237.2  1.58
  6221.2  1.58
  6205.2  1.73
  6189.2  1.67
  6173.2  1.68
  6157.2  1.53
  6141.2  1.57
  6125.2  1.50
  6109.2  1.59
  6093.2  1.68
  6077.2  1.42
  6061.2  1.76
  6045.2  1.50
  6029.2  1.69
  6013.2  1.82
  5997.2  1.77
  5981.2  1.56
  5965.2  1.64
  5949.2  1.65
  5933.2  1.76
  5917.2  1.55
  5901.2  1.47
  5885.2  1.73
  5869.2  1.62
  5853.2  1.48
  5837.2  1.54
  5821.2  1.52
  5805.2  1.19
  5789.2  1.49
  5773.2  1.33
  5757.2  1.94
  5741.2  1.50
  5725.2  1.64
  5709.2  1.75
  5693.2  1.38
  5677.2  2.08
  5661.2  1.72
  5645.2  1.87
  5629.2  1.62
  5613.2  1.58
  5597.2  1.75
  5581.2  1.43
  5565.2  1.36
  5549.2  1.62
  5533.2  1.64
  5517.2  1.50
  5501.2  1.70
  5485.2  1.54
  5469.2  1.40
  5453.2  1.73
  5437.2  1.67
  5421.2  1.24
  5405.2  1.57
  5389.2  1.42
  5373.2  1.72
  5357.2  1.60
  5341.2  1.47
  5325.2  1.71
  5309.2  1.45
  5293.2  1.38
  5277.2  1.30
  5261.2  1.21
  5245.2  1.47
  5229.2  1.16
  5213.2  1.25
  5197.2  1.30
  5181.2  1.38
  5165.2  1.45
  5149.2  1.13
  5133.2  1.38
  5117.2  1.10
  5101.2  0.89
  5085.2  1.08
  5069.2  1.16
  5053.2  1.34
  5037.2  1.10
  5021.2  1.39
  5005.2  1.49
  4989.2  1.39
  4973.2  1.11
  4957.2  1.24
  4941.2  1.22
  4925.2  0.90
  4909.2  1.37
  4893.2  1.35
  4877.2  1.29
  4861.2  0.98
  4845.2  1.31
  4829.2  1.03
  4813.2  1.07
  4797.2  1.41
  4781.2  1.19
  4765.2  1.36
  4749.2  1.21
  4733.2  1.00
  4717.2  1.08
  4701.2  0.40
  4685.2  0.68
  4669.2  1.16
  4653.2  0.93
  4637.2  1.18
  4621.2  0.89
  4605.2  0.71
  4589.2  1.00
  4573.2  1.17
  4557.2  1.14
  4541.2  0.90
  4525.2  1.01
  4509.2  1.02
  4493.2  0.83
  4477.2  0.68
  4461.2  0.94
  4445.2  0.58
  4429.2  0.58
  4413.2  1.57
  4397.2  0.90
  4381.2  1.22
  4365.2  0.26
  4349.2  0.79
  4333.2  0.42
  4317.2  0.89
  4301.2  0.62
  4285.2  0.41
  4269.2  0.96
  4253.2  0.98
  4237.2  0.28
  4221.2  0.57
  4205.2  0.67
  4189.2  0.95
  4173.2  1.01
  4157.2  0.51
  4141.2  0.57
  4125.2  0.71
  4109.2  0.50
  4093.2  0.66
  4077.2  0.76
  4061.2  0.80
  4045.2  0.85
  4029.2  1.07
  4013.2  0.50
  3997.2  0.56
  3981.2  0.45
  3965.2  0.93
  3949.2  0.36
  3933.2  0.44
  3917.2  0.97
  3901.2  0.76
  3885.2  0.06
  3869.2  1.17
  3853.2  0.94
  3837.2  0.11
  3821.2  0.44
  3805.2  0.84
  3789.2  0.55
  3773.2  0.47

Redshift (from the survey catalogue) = 0.18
